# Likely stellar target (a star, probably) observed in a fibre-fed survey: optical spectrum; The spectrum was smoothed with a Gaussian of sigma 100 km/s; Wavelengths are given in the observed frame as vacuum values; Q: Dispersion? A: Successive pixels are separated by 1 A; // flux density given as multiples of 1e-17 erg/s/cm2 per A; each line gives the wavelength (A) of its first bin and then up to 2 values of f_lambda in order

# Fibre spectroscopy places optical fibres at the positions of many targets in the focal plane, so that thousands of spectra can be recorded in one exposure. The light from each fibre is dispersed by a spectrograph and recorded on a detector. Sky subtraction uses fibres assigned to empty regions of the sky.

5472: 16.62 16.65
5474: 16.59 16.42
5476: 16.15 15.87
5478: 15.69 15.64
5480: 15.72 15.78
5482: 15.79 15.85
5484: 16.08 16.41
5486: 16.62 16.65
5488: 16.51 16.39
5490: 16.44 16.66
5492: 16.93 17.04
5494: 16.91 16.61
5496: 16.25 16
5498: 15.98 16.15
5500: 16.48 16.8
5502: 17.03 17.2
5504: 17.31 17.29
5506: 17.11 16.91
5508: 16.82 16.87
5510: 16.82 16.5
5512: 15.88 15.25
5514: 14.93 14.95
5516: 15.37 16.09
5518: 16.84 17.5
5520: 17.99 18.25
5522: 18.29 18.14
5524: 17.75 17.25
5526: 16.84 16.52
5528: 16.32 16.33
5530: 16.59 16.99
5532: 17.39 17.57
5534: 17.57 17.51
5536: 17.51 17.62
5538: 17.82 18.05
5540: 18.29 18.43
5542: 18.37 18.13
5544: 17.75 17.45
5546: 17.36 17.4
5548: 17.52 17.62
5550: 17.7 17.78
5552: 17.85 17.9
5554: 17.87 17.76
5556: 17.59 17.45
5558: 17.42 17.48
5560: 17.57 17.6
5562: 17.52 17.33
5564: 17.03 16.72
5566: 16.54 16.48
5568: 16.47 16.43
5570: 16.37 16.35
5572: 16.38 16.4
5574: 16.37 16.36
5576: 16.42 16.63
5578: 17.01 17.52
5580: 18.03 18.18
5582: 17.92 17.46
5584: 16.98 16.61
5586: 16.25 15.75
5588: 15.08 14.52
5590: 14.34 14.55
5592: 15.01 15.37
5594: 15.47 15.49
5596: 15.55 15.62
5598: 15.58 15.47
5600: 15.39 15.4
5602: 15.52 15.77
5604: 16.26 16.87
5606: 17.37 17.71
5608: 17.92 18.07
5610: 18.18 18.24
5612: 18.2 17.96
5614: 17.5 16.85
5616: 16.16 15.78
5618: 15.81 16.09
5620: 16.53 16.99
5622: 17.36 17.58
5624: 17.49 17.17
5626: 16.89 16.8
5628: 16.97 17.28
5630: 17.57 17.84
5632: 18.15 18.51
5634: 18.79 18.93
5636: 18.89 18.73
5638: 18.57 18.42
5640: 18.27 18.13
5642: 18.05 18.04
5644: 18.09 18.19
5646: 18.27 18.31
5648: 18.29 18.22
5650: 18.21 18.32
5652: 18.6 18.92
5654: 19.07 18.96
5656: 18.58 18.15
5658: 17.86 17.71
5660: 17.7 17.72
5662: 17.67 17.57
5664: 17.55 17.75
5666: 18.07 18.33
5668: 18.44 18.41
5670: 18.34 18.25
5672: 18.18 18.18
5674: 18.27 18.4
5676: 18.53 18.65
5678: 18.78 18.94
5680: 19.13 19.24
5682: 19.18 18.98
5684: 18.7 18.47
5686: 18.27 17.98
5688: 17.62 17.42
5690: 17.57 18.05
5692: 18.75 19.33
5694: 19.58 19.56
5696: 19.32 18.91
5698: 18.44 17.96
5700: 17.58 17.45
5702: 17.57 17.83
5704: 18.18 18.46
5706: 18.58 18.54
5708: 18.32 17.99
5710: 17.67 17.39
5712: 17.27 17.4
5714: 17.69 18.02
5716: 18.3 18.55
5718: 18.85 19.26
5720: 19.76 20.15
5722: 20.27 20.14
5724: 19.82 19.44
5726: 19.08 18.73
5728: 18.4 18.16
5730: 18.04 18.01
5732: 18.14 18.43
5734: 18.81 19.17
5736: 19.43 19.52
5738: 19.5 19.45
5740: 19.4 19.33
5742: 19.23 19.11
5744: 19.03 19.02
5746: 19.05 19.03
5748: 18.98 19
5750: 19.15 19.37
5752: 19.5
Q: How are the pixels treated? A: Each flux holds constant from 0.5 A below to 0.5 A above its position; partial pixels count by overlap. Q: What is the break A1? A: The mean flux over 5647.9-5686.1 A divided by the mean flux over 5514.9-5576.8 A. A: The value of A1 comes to 1.1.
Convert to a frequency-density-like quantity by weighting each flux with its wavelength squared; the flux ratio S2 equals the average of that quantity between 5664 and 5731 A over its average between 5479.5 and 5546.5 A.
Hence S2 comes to 1.17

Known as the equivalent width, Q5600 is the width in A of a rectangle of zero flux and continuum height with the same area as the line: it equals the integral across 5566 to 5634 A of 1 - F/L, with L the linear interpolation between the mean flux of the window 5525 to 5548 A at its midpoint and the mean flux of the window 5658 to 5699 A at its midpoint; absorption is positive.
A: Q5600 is 4.6 A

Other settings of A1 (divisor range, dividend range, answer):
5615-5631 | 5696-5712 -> 1.07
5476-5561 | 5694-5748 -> 1.10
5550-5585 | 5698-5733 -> 1.08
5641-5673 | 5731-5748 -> 1.05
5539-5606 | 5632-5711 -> 1.09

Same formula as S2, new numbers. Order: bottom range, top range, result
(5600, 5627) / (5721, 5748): 1.17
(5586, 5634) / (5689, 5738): 1.16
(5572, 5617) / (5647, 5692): 1.14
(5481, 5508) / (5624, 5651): 1.15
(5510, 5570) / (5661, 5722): 1.13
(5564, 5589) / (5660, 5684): 1.14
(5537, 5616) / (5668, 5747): 1.15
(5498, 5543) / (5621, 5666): 1.11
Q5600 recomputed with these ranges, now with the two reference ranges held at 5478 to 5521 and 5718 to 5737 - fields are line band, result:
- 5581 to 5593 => 1.04 A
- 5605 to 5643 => 0.58 A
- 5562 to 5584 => 0.51 A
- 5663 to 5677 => 0.16 A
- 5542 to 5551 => -0.36 A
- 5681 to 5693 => 0.16 A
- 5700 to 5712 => 0.56 A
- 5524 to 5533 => -0.05 A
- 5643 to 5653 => -0.08 A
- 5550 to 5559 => -0.32 A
